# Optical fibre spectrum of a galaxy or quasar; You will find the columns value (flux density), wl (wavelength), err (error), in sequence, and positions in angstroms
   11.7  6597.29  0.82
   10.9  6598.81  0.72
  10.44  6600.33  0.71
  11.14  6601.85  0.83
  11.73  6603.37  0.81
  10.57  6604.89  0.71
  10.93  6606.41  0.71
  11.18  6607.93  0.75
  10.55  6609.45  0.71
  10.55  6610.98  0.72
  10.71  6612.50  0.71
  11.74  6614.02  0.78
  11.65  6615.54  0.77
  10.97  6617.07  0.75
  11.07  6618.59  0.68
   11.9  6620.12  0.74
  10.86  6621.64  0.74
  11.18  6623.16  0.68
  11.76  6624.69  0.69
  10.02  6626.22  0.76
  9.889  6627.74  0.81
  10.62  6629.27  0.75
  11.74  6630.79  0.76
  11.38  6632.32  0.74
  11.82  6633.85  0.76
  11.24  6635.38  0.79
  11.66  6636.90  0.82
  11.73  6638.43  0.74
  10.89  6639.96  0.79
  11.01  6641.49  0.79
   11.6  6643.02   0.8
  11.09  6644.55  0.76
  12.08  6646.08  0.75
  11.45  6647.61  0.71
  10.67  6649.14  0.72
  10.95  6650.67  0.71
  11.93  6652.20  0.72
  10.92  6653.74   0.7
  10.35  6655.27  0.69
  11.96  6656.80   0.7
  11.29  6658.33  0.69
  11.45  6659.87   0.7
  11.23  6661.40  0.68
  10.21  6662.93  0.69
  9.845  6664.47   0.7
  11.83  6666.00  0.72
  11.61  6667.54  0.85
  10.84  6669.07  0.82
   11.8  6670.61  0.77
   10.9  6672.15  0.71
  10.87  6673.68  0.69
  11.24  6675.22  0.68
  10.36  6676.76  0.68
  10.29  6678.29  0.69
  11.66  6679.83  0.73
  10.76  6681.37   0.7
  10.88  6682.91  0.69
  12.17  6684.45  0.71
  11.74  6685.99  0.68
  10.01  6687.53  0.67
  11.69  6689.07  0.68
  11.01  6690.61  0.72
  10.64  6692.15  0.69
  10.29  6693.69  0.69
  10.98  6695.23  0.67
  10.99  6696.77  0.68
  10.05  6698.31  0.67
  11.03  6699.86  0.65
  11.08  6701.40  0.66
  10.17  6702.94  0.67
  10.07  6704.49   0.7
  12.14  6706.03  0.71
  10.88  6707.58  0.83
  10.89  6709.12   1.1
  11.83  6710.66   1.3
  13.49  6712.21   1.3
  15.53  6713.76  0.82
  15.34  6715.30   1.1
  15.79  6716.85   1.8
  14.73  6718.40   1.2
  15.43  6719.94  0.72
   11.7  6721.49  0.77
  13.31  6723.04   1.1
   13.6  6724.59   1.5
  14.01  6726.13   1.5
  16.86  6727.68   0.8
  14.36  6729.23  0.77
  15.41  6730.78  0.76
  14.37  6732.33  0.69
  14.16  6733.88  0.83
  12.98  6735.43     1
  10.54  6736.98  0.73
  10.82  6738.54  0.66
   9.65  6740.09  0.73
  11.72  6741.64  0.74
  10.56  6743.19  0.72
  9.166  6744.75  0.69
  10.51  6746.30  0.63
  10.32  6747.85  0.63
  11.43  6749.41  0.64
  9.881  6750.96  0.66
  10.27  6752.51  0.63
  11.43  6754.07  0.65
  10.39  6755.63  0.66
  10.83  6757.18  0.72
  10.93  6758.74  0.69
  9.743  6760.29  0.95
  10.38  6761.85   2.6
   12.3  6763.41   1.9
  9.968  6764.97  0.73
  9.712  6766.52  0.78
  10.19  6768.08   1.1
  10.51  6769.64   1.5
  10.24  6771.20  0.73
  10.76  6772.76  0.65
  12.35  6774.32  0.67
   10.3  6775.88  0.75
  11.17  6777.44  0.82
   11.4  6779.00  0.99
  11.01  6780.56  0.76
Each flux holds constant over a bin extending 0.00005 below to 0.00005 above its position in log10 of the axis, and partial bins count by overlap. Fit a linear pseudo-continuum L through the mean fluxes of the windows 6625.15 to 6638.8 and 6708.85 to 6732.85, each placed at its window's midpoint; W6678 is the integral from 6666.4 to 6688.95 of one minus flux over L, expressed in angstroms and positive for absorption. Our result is 2.85 angstroms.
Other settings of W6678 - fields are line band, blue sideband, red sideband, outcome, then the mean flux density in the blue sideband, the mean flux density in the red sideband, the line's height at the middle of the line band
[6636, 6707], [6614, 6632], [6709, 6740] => 7.19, 11.1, 13.7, 12.4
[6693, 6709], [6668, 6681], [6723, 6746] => 1.33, 11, 12.7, 11.8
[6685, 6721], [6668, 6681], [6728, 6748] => -1.57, 11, 12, 11.5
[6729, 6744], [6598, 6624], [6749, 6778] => -2.30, 11.1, 10.7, 10.7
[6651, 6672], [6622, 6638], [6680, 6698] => -0.17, 11.1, 11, 11.1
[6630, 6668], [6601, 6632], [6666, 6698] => -0.80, 11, 11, 11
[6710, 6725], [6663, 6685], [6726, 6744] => -2.11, 11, 12.9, 12.4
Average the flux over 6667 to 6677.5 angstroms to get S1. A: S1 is 11.1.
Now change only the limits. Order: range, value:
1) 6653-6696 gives 11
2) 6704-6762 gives 12.3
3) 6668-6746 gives 12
